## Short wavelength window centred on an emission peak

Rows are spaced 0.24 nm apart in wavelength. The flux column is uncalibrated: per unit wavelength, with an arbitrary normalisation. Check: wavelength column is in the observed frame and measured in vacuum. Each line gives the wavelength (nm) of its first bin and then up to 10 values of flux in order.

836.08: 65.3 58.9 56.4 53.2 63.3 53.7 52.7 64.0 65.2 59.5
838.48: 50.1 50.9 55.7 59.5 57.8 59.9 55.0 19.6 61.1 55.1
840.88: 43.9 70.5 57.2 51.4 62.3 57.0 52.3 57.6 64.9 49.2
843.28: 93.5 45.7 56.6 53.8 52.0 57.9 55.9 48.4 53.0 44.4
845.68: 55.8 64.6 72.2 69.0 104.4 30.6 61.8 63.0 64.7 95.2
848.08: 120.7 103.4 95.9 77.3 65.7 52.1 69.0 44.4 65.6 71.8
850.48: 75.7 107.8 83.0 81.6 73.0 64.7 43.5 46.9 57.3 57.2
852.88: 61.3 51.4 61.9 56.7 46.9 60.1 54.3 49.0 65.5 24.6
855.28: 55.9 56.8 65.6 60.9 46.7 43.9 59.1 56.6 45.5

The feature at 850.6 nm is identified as [N II]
